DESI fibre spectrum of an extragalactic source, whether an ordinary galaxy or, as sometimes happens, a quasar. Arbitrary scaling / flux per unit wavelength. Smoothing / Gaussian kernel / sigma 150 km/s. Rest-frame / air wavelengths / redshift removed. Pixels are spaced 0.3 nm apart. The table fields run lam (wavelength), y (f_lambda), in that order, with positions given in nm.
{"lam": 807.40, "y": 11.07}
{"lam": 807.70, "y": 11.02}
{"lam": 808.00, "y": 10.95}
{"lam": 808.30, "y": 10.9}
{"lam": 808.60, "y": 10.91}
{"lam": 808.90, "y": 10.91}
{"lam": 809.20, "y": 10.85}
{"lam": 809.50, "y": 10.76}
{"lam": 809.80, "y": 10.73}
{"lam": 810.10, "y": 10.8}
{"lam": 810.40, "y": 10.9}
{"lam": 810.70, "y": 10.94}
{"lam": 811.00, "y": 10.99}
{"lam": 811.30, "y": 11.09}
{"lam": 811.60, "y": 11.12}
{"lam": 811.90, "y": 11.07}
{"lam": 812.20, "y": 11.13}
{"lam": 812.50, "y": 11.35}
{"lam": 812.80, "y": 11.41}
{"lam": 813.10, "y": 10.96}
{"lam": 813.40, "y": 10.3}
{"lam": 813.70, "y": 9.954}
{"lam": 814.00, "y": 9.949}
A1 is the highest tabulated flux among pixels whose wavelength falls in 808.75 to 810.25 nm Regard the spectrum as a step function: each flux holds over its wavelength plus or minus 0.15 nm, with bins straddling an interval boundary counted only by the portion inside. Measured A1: 10.91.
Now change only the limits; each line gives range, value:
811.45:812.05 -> 11.12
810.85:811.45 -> 11.09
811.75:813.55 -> 11.41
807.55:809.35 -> 11.02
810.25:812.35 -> 11.13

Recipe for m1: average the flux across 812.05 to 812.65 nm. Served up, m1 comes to 11.2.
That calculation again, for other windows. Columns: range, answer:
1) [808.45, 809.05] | 10.9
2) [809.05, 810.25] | 10.8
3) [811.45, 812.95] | 11.2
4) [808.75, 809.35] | 10.9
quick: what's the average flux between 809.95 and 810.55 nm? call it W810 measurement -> 10.9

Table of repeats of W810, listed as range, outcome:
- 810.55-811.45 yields 11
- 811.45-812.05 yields 11.1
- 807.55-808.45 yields 11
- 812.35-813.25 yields 11.2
